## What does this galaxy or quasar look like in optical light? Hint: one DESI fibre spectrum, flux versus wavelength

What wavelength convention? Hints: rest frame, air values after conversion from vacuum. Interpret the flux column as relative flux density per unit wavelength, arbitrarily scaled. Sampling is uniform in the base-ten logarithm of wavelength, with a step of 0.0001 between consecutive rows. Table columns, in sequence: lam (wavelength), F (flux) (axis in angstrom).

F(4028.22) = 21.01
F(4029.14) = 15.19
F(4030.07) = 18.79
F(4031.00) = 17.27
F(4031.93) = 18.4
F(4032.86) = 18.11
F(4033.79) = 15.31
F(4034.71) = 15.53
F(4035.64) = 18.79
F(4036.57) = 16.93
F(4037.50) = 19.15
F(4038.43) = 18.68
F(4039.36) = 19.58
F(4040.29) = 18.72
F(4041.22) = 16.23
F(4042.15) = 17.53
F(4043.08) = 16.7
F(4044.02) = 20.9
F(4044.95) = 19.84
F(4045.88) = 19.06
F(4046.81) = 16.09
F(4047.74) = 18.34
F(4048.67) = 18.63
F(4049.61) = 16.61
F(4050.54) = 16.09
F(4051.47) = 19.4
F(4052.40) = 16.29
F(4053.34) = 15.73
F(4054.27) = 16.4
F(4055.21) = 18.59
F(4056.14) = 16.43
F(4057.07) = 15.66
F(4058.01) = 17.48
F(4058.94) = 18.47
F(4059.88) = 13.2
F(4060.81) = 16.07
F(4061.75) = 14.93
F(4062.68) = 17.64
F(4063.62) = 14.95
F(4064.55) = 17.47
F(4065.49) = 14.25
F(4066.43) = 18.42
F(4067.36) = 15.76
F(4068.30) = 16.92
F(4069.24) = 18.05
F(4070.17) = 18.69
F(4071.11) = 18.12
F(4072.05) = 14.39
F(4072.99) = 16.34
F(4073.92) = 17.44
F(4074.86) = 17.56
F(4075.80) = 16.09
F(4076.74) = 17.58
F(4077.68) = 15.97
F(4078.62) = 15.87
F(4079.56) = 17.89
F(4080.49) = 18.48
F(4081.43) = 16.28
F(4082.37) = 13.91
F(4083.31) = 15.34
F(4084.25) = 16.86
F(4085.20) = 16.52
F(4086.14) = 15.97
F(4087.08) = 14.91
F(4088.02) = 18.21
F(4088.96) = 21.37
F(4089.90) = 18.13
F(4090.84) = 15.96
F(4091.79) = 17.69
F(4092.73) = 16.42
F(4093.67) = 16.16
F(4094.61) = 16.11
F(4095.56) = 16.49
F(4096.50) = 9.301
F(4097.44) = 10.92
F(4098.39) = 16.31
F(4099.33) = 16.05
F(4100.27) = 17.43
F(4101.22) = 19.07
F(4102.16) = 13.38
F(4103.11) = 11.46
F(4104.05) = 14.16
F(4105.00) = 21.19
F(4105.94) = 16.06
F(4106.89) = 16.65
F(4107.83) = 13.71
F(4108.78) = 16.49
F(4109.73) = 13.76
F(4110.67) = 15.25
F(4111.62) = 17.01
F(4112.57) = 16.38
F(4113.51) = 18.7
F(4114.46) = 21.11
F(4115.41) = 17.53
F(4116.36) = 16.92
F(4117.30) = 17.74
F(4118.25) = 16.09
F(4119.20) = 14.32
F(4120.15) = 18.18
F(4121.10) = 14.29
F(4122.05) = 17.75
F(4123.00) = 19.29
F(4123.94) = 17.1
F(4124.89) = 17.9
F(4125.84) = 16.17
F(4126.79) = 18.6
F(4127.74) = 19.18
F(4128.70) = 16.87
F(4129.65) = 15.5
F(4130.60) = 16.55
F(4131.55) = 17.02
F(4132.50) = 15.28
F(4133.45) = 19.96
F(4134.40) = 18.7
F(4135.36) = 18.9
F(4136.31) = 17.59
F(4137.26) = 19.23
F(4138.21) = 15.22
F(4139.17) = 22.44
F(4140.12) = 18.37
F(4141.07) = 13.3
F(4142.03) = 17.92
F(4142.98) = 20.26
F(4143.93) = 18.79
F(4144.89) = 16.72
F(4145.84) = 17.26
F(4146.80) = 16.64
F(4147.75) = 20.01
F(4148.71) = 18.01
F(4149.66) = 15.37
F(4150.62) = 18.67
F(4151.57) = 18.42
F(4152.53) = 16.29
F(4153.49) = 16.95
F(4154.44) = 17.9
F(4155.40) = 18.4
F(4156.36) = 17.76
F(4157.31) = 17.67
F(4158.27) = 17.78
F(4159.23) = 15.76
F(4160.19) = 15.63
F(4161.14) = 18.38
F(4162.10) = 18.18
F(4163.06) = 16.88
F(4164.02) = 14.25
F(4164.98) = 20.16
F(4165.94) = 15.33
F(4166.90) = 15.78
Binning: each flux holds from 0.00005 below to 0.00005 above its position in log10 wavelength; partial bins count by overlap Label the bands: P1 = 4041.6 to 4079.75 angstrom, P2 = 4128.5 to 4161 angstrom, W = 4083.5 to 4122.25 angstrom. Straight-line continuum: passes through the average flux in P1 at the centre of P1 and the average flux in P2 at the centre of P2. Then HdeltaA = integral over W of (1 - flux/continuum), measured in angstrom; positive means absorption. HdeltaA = 2.3 angstrom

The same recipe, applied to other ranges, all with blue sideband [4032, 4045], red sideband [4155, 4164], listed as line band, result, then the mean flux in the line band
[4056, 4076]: 1.4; 16.6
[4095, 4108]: 1.8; 15.2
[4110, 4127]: 0.3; 17.2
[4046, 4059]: 0.5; 17.2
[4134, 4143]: -0.4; 18.1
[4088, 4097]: 0.6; 16.5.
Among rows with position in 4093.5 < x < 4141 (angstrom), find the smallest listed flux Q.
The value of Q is 9.301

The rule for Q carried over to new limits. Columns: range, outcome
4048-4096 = 13.2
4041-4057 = 15.73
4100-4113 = 11.46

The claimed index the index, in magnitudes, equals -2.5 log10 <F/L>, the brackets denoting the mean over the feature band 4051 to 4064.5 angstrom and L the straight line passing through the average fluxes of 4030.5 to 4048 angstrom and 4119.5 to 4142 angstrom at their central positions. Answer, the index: 0.08 mag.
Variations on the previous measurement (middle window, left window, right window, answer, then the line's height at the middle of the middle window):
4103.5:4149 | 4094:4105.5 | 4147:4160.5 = -0.07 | 16.3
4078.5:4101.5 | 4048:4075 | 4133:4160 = 0.05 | 17.1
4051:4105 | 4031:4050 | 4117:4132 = 0.07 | 17.5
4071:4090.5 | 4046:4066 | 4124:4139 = 0.01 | 17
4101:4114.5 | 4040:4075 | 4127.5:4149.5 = 0.09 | 17.5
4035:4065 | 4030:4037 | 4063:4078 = -0.02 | 17.1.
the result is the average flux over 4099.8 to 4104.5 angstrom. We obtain 15.1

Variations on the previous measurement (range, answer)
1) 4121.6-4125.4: 18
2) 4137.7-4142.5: 17.4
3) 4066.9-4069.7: 16.9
